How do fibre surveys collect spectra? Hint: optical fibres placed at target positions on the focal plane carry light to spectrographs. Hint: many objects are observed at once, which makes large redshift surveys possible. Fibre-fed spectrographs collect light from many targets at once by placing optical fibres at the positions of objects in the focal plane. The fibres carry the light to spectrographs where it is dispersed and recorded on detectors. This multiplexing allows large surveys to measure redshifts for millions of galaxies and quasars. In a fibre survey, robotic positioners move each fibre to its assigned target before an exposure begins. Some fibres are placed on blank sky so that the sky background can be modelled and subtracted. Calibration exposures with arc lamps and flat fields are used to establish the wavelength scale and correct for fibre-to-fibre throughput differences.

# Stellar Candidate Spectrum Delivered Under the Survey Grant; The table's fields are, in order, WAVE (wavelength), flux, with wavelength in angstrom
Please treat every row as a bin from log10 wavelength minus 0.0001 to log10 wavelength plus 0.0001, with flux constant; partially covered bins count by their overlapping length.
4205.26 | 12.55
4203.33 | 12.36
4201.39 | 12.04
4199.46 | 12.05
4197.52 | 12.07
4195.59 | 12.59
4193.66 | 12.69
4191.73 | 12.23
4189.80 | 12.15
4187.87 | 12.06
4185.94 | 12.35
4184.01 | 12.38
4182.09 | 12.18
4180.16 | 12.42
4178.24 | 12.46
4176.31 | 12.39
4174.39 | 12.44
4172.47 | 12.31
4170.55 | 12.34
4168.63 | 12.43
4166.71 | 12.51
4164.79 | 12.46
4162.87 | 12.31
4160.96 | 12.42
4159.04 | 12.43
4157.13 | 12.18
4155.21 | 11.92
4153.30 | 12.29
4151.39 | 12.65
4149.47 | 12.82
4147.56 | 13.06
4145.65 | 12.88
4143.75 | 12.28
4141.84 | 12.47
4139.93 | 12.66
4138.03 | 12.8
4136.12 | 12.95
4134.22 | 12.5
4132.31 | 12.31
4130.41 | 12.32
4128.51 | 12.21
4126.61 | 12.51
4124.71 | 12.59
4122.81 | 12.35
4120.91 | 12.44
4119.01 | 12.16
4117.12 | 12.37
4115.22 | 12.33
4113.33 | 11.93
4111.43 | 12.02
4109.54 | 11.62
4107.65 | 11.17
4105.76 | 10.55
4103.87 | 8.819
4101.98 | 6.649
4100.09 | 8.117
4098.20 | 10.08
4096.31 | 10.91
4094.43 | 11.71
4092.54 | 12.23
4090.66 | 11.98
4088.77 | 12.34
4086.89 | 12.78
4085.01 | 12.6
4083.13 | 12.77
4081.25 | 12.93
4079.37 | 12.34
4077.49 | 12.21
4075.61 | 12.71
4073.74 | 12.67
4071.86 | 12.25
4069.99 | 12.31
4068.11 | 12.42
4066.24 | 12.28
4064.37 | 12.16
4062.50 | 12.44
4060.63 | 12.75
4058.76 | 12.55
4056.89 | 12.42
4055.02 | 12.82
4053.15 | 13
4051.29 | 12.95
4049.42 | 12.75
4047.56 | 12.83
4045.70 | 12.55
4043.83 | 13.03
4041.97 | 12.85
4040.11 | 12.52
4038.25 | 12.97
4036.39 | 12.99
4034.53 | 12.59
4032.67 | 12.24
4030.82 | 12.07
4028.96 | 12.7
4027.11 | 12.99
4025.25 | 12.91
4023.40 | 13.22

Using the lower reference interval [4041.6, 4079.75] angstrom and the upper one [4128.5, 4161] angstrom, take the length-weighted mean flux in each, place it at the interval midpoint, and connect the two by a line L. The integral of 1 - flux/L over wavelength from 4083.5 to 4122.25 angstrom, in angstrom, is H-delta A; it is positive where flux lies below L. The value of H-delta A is 3.9 angstrom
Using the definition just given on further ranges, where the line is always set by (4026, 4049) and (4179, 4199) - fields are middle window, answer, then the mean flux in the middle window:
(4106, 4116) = 0.6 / 11.7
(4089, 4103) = 2.5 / 10.3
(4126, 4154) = -0.3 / 12.6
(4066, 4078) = 0.2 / 12.4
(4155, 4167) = 0.0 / 12.3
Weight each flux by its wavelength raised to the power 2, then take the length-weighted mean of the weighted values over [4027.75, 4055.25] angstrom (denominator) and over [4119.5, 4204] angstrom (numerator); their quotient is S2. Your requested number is 1.03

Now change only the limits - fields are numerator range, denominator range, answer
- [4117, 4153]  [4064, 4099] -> 1.06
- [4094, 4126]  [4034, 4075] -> 0.90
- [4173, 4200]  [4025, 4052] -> 1.04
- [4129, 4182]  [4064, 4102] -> 1.09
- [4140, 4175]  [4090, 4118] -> 1.18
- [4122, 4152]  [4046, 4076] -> 1.04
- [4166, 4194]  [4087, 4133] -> 1.12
